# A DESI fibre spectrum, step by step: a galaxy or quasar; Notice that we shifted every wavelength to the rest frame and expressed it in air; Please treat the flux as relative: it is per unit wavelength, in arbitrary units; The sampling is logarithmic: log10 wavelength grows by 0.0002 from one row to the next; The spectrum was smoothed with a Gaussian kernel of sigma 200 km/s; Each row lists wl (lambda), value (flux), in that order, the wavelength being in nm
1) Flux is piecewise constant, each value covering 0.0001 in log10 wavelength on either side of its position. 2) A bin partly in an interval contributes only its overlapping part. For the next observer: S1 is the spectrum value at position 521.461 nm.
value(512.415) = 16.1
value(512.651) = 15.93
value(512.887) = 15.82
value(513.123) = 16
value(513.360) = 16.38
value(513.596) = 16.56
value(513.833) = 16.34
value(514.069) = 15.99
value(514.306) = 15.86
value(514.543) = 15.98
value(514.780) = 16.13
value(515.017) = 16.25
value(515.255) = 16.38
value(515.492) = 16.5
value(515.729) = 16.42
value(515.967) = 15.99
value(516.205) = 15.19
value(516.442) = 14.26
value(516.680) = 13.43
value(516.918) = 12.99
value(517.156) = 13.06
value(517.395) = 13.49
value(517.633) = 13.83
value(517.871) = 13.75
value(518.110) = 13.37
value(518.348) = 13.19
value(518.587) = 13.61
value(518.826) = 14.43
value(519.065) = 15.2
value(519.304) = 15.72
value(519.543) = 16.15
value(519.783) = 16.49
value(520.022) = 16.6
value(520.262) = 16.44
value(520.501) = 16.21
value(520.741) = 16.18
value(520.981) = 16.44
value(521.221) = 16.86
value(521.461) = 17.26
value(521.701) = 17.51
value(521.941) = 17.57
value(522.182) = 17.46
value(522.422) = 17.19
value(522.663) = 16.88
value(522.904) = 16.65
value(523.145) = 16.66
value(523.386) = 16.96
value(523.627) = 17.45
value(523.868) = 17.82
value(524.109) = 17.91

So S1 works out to 17.26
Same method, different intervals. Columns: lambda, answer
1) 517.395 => 13.49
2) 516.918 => 12.99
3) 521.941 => 17.57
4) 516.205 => 15.19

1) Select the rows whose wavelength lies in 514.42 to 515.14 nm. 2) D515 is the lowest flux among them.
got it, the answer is 15.98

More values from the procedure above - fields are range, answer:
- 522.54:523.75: 16.65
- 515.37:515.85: 16.42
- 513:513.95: 16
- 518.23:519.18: 13.19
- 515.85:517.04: 12.99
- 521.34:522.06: 17.26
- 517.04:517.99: 13.06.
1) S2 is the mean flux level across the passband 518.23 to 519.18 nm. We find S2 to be 14.1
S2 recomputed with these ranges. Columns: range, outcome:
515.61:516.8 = 15.1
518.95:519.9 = 15.9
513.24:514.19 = 16.3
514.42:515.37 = 16.2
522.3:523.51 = 16.9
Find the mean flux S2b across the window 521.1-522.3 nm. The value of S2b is 17.3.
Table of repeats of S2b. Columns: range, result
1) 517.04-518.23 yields 13.5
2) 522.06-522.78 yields 17.2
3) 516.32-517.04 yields 13.6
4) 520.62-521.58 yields 16.7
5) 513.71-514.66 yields 16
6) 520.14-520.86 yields 16.3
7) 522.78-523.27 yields 16.6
